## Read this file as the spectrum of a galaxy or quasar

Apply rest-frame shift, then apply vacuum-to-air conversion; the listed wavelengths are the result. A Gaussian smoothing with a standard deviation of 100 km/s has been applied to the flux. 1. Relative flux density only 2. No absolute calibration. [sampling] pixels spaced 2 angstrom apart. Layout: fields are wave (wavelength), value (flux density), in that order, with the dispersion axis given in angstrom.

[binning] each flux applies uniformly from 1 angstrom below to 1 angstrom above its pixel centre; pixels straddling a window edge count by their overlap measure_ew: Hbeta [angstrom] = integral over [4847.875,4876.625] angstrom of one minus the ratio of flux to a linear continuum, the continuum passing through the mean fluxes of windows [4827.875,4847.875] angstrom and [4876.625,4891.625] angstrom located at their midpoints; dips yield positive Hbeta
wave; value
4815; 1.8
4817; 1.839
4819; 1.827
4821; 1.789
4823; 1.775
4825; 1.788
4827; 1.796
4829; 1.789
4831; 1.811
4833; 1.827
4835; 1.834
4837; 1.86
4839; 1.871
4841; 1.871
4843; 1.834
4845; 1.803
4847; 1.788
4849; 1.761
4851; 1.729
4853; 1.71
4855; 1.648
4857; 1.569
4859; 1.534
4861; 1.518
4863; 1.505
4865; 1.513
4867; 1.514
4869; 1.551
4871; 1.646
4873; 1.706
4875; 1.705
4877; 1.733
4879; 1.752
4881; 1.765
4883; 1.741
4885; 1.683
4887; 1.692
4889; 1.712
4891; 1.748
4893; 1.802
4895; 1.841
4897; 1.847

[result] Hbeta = 2.5 angstrom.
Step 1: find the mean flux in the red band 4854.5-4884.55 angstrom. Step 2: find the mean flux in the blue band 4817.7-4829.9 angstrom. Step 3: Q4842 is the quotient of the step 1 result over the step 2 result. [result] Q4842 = 0.91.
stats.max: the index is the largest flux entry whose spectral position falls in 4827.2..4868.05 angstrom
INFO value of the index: 1.871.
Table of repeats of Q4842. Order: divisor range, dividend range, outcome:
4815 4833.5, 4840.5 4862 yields 0.94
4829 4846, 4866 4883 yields 0.91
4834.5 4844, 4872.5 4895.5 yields 0.94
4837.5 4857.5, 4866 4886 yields 0.95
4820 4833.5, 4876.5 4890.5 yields 0.96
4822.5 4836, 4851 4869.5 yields 0.87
